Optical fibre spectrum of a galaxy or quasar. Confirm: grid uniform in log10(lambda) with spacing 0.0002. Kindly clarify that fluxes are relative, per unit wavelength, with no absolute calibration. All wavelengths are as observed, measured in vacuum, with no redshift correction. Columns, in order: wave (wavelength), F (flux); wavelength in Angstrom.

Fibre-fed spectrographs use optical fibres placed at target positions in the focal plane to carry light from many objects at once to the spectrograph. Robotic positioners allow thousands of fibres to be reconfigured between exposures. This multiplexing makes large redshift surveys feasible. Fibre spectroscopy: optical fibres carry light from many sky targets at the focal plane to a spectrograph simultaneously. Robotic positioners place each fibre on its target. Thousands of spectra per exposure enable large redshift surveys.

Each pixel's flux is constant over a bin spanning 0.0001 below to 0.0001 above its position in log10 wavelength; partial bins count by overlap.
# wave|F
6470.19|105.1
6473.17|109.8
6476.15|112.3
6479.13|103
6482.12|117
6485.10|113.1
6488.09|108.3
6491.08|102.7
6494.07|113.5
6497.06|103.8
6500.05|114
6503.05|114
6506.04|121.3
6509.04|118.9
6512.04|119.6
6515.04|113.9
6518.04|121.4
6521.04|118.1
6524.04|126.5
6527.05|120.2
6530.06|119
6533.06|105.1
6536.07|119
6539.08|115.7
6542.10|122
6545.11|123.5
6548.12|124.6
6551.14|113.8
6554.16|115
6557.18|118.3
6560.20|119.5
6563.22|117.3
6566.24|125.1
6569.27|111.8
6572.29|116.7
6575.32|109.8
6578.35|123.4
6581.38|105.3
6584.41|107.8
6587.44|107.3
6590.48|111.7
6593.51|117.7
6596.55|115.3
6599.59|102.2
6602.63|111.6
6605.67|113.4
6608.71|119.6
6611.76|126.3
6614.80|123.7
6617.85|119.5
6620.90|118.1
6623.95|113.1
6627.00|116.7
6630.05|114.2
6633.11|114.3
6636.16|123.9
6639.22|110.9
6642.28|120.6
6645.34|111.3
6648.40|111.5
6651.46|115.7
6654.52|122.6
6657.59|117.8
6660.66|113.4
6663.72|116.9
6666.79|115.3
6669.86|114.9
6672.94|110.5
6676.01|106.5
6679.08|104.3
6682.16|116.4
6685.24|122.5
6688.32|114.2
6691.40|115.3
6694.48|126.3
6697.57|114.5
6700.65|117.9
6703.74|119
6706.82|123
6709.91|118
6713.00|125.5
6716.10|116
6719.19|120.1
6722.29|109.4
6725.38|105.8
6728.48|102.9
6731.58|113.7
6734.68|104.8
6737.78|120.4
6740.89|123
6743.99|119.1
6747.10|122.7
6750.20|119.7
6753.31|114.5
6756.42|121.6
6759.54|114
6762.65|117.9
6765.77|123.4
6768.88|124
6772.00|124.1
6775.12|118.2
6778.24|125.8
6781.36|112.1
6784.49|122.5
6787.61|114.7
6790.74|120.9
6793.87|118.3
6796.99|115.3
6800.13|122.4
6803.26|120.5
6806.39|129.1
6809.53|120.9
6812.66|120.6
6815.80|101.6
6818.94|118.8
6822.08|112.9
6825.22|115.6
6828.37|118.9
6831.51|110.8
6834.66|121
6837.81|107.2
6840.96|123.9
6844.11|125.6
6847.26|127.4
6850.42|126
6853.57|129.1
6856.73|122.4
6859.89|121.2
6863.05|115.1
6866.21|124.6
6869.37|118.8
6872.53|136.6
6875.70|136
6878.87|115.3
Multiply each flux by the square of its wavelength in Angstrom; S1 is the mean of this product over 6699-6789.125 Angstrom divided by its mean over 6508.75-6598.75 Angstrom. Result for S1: 1.07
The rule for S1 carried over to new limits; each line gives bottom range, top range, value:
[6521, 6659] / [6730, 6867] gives 1.09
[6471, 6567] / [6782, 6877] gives 1.14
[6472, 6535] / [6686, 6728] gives 1.09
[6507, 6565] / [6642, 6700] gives 1.01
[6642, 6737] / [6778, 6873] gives 1.08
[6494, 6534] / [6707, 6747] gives 1.06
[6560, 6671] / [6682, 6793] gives 1.06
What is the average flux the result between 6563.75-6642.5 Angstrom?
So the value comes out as 115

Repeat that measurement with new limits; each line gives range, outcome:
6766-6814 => 121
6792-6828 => 118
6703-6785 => 118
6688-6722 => 119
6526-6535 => 115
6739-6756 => 120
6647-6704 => 115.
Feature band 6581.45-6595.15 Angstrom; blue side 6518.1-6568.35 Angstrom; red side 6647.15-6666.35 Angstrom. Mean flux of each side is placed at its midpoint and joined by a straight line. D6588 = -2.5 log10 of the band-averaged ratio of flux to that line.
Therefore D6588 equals 0.07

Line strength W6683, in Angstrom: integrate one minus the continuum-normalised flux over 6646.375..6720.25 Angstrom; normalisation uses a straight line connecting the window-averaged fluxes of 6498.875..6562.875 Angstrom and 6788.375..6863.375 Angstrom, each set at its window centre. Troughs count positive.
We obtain 1.4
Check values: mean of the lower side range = 118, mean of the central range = 117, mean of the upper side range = 119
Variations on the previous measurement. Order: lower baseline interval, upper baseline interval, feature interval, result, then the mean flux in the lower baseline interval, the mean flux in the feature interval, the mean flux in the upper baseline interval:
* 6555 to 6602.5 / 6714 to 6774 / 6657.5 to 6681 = 0.7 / 114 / 112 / 117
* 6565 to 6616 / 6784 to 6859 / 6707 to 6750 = 0.6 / 115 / 116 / 119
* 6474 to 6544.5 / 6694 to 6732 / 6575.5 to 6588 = 0.5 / 115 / 111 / 116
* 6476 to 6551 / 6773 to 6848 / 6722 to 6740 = 1.2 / 116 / 110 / 118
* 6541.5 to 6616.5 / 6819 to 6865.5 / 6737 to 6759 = -0.3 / 116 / 120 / 120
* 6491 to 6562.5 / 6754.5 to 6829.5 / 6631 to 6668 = 0.6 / 117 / 116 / 119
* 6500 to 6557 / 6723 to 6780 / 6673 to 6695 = 0.6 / 118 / 114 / 117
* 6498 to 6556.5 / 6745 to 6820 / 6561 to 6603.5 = 1.8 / 118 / 113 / 119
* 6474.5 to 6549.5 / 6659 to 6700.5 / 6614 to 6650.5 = -0.4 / 116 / 116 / 115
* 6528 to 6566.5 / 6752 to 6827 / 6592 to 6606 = 0.7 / 118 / 112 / 119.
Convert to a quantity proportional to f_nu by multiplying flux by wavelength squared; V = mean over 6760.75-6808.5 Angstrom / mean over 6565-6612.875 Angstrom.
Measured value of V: 1.12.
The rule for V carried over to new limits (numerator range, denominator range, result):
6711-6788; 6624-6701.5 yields 1.04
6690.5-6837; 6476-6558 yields 1.10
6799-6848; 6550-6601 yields 1.12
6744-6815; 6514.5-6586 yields 1.10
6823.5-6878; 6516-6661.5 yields 1.13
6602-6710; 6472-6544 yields 1.06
